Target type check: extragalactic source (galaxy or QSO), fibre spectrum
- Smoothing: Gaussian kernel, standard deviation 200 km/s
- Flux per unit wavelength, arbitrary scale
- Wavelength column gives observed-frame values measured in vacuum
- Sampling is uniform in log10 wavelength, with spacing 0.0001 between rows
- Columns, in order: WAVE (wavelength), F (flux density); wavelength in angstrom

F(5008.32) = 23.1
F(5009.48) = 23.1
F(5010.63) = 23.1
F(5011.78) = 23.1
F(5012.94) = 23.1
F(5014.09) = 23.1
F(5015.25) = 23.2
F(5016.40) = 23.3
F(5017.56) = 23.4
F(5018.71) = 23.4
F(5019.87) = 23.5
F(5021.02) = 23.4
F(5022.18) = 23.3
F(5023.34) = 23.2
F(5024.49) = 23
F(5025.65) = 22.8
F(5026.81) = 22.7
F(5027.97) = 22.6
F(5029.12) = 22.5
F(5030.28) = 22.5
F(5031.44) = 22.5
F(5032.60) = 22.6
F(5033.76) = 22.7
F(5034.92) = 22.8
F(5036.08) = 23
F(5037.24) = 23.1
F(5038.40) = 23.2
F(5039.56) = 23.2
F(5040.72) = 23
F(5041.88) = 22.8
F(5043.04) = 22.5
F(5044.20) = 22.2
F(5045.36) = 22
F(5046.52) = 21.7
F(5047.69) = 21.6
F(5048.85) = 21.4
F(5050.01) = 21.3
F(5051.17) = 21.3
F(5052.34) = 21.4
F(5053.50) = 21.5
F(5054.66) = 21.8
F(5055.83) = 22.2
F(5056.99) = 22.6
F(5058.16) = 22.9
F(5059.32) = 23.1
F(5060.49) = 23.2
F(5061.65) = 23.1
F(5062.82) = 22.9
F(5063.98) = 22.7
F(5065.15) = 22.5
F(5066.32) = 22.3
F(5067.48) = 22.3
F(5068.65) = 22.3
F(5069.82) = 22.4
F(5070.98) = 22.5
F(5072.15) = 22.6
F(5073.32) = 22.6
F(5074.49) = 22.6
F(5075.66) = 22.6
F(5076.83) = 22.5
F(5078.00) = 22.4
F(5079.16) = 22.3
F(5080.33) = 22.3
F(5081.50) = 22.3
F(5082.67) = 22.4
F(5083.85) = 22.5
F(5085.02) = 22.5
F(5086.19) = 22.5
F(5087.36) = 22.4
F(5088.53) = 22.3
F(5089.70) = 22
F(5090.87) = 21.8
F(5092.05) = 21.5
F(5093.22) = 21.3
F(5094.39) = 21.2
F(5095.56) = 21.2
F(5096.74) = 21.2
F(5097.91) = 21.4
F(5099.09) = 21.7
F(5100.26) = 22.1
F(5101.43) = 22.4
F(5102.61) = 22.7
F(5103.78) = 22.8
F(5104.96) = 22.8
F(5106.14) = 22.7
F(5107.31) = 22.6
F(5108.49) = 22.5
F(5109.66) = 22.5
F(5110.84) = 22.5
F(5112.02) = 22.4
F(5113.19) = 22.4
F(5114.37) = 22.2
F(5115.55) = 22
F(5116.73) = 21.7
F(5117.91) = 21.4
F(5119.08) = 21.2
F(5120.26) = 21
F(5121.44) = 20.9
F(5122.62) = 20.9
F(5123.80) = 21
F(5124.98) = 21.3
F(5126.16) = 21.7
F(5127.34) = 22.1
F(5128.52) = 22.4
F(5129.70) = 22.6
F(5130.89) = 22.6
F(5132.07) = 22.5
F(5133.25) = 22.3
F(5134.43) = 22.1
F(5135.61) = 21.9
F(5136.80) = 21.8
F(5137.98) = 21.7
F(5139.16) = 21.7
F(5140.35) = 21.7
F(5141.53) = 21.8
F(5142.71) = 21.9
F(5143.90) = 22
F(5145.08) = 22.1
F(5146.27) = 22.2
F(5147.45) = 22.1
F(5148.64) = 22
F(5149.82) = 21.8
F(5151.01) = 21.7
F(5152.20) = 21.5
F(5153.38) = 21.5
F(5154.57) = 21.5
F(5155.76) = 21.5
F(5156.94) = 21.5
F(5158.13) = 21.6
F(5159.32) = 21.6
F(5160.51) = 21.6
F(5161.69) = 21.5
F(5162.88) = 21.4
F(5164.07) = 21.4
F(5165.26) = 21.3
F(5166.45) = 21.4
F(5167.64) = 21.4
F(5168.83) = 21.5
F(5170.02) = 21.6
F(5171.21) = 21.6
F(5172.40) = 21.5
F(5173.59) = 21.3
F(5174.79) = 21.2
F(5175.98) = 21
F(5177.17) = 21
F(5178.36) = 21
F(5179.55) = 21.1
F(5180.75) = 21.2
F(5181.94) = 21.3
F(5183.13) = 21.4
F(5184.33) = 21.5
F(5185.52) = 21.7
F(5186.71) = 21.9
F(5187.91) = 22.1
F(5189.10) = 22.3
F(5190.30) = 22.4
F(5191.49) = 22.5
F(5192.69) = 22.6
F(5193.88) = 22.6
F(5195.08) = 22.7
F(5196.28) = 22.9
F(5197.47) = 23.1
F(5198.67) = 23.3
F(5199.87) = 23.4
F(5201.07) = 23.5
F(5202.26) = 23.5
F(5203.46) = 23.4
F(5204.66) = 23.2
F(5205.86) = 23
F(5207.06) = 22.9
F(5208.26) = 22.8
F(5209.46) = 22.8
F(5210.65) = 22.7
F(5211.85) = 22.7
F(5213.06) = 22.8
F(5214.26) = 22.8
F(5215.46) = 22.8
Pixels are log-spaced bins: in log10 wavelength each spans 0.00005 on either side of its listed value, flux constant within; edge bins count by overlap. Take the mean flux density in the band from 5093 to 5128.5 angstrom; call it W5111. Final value 21.9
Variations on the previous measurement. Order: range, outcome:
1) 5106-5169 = 21.8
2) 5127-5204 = 21.9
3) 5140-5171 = 21.7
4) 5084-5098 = 21.8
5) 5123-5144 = 21.9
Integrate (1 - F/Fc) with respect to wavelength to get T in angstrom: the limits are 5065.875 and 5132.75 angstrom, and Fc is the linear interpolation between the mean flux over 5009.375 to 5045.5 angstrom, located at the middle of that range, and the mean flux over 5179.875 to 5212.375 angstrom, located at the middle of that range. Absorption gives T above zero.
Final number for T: 2.0 angstrom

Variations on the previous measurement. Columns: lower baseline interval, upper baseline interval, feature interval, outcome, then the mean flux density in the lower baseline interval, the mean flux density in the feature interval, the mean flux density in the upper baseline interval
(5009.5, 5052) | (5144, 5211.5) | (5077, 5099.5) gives 0.5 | 22.7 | 22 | 22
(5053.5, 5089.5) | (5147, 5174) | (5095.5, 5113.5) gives -0.1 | 22.5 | 22.3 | 21.6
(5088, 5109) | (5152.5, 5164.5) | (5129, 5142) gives -0.2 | 22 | 22.1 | 21.5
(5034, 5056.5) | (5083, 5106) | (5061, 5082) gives -0.4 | 22.2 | 22.5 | 22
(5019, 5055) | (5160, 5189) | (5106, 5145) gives -0.2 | 22.5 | 21.9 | 21.4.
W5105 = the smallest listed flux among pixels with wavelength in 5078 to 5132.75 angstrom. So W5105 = 20.9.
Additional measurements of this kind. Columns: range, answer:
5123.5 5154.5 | 21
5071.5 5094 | 21.3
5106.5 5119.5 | 21.2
